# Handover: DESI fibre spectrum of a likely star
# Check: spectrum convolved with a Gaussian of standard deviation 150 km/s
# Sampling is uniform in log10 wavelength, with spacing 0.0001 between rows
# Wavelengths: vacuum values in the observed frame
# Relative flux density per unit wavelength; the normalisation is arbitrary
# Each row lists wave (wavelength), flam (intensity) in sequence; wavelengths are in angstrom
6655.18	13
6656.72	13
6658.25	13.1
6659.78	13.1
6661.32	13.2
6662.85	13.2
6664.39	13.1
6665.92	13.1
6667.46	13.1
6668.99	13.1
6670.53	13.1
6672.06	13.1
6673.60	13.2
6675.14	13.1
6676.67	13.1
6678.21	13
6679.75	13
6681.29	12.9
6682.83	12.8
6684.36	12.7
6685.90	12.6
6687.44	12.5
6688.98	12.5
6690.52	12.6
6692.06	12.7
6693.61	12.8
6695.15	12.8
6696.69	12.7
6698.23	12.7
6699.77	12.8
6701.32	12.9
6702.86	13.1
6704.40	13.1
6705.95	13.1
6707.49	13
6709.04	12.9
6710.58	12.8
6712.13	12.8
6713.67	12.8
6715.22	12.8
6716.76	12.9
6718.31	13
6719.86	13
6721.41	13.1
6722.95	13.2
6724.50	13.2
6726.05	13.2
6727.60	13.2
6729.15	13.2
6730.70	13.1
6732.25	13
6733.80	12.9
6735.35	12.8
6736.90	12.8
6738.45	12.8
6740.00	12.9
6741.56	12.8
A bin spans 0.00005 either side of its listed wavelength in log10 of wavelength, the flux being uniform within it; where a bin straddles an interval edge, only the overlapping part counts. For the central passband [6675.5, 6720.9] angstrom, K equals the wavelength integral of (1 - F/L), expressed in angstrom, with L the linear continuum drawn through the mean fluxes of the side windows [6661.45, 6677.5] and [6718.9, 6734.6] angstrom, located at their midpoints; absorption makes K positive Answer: 0.9 angstrom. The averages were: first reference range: 13.1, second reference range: 13.1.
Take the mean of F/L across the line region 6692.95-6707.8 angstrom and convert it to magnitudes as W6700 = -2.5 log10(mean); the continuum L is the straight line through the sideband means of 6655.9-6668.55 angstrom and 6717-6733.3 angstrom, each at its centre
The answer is 0.02 mag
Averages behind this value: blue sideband 13.1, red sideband 13.1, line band 12.9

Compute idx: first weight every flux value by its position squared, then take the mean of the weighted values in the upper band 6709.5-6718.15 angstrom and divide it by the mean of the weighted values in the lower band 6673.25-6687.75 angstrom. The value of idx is 1.01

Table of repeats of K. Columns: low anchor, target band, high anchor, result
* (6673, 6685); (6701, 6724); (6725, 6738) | 0.1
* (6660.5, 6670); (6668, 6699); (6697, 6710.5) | 0.4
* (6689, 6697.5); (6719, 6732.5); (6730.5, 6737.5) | -0.3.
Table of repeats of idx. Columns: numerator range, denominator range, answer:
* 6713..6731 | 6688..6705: 1.03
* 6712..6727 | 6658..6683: 1.01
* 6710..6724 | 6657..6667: 1.00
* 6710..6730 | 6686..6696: 1.04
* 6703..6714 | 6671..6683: 1.00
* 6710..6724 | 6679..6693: 1.03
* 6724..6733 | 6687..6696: 1.05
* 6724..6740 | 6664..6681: 1.01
